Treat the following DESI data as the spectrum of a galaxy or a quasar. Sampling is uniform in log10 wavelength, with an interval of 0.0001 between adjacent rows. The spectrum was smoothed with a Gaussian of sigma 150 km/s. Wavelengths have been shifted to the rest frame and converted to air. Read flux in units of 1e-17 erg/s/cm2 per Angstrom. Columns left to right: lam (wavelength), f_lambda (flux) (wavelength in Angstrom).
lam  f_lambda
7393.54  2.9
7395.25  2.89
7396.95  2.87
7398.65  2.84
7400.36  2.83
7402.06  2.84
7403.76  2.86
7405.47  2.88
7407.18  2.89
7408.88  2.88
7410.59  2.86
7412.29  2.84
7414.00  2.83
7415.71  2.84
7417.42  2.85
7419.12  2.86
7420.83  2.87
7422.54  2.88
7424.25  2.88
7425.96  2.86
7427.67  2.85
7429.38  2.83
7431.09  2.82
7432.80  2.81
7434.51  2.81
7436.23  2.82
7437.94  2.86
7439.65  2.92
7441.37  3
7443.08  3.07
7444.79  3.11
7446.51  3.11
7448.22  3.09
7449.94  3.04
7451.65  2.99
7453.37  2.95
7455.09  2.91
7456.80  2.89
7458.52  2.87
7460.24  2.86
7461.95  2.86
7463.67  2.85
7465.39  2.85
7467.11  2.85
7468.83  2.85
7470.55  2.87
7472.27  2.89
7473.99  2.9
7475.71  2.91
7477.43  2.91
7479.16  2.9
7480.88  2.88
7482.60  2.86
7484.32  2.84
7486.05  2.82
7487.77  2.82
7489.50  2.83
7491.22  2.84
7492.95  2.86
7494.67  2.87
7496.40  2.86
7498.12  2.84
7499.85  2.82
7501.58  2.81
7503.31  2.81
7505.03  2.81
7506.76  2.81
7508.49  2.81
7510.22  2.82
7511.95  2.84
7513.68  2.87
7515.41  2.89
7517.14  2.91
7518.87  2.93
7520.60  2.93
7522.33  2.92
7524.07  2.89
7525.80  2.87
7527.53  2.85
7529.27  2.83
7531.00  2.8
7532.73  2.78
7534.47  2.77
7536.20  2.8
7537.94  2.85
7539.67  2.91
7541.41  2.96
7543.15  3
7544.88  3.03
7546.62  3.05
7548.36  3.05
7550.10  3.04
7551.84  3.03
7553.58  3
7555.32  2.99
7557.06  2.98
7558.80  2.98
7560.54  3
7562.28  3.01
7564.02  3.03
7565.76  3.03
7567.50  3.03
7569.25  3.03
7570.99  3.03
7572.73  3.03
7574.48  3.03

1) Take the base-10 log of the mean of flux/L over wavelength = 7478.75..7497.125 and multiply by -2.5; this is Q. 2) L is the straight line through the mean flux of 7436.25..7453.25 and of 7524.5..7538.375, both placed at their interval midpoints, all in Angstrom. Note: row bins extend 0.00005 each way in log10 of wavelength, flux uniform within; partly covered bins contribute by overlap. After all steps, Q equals 0.024 mag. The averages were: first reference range 3.01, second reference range 2.82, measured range 2.85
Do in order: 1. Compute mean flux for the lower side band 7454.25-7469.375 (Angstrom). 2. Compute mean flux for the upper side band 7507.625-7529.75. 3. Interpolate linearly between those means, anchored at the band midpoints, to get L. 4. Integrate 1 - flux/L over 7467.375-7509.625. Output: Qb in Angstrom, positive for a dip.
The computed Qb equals 0.3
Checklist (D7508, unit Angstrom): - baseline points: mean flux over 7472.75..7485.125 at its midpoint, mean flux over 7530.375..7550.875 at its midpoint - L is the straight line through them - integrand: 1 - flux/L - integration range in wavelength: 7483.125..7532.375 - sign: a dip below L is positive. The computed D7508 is 0.9 Angstrom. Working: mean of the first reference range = 2.89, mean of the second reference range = 2.92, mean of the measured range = 2.85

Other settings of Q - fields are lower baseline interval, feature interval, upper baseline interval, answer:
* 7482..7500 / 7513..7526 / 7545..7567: 0.01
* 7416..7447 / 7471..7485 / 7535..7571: 0.02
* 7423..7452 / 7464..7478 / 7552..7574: 0.03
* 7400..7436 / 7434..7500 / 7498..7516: -0.02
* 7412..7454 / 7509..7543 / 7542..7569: 0.05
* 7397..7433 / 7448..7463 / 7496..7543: -0.03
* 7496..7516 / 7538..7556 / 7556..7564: -0.01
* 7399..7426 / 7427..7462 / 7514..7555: -0.02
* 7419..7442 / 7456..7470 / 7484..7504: -0.01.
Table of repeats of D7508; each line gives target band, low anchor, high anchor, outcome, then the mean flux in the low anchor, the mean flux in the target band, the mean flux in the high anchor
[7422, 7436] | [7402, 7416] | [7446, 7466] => 0.3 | 2.86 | 2.84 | 2.94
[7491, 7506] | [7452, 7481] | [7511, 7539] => 0.2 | 2.88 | 2.84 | 2.86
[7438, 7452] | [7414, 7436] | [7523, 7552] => -0.9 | 2.84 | 3.03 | 2.91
